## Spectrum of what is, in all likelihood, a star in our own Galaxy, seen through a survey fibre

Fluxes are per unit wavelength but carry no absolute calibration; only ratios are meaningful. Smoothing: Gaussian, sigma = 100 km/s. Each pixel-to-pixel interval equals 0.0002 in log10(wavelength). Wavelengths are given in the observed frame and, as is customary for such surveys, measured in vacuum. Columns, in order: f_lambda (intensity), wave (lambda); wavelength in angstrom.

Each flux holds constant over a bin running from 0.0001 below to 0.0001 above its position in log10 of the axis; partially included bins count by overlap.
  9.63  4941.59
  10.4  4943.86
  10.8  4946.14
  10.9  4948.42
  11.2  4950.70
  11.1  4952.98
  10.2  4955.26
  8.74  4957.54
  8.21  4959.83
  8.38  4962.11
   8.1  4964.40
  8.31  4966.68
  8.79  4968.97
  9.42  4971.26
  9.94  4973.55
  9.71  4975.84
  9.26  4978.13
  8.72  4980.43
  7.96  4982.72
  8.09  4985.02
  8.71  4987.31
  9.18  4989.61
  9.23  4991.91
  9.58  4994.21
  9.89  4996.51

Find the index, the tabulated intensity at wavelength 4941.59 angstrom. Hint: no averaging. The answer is 9.63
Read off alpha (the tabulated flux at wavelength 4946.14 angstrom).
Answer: 10.8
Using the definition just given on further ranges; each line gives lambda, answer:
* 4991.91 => 9.23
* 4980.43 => 8.72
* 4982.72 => 7.96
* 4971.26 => 9.42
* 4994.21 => 9.58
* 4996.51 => 9.89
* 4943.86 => 10.4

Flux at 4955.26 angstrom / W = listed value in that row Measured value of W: 10.2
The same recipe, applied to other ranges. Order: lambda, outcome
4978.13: 9.26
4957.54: 8.74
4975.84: 9.71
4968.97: 8.79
